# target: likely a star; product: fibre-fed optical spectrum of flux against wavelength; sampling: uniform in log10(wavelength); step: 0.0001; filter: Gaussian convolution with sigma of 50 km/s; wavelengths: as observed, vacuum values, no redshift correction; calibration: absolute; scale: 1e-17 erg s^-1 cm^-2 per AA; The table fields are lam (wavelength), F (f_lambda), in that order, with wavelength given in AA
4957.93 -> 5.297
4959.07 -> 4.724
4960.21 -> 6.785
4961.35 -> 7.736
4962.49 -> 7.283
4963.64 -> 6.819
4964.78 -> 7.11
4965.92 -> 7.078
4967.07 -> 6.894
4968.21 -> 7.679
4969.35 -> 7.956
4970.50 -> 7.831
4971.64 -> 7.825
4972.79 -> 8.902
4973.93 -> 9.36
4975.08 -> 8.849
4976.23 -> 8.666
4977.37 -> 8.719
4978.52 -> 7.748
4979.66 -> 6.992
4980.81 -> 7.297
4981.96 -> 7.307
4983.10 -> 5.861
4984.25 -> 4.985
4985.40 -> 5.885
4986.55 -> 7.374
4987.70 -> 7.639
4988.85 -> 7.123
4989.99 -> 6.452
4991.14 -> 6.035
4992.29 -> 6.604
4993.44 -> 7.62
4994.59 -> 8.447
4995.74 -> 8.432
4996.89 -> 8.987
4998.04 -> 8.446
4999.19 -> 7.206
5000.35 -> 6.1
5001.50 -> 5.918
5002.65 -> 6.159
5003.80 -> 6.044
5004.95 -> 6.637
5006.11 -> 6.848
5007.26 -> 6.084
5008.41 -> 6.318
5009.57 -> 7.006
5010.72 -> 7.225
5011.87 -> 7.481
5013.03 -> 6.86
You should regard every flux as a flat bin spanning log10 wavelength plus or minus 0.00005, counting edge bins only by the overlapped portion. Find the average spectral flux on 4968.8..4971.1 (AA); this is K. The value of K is 7.89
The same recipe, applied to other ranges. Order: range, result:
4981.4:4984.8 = 6.06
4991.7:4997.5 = 8.02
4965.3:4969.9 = 7.4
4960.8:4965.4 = 7.24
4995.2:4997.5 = 8.71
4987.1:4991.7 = 6.82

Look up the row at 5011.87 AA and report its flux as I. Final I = 7.481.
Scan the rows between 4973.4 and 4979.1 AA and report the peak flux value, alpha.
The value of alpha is 9.36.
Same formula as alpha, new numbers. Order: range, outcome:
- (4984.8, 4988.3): 7.639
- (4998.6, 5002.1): 7.206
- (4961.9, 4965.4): 7.283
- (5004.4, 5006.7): 6.848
